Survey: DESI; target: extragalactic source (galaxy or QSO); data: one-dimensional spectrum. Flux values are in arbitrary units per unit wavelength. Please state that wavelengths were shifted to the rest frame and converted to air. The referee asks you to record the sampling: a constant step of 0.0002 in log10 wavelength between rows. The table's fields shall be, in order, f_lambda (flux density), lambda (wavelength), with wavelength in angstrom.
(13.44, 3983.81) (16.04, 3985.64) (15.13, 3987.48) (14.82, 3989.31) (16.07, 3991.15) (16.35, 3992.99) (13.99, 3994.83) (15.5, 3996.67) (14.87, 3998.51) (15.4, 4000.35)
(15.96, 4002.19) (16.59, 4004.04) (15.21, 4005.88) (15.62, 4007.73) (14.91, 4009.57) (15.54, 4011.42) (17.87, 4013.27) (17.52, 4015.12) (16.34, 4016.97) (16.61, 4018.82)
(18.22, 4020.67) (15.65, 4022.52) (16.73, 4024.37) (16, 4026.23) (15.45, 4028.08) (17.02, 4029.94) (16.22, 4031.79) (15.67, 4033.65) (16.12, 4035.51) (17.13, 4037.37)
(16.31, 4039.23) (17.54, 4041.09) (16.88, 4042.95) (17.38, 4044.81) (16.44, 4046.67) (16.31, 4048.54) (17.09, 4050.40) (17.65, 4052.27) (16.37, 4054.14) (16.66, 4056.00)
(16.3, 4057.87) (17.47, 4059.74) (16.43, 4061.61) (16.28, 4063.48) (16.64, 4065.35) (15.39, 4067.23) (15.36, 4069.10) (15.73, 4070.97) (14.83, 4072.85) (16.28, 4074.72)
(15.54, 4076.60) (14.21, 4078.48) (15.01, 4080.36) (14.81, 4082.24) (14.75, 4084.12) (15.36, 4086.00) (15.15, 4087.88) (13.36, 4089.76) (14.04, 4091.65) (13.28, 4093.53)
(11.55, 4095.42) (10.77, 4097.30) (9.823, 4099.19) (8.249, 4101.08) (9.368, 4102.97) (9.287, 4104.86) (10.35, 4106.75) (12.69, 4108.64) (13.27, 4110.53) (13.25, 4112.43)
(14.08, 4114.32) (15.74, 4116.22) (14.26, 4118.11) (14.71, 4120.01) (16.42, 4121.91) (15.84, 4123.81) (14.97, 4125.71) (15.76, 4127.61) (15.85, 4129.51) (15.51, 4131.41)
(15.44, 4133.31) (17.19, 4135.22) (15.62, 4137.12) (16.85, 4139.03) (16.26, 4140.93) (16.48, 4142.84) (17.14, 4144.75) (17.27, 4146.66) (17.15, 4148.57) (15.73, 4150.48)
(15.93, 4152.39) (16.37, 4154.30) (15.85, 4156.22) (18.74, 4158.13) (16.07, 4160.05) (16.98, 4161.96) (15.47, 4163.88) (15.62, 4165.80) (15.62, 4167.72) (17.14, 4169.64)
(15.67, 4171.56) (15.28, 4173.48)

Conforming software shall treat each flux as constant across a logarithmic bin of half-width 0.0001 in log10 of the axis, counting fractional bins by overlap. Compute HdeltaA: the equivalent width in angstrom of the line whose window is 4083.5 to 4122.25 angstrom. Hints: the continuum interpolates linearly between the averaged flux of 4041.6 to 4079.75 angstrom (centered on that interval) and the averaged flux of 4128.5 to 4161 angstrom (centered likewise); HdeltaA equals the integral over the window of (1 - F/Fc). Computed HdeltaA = 8.5 angstrom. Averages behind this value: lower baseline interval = 16.3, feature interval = 12.8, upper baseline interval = 16.4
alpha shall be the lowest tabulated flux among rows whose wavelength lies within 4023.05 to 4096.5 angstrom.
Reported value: 11.55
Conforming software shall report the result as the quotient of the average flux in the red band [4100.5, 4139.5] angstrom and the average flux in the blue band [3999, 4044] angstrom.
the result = 0.86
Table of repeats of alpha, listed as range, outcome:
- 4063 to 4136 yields 8.249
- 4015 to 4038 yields 15.45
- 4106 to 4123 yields 10.35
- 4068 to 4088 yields 14.21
